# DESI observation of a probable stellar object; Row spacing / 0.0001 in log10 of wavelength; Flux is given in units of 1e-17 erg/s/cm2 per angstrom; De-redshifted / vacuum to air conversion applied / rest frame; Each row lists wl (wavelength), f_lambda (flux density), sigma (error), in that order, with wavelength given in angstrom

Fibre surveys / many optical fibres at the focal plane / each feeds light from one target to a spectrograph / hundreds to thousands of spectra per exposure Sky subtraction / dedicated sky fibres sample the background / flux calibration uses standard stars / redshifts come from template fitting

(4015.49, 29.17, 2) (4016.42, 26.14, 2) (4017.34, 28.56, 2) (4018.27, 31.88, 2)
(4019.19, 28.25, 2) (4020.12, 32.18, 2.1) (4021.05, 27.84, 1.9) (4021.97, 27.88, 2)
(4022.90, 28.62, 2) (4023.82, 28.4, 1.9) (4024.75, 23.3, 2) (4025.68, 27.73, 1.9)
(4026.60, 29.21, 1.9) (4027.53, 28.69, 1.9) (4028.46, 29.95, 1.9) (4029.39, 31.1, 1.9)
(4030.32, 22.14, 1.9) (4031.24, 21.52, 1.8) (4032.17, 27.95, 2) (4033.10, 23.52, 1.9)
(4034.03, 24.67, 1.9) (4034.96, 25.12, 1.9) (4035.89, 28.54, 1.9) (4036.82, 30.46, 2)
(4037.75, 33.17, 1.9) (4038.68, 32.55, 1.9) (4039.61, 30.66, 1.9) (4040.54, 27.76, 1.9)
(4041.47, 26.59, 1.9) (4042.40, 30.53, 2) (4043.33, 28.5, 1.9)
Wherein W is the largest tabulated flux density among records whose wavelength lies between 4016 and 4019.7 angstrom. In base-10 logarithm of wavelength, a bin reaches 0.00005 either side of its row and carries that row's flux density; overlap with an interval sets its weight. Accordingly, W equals 31.88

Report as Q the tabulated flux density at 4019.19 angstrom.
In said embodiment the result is 28.25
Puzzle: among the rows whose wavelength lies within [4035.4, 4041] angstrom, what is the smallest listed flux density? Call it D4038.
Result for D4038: 27.76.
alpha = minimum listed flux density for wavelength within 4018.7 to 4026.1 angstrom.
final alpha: 23.3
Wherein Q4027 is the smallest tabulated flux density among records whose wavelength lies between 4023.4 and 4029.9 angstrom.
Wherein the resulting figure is 23.3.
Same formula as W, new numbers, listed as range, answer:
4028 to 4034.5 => 31.1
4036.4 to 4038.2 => 33.17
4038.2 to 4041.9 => 32.55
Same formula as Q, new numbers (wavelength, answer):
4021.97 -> 27.88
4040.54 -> 27.76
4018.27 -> 31.88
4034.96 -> 25.12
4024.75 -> 23.3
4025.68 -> 27.73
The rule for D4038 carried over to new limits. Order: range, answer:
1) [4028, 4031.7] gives 21.52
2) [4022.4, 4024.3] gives 28.4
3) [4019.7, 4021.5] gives 27.84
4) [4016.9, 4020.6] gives 28.25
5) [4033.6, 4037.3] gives 24.67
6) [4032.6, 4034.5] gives 23.52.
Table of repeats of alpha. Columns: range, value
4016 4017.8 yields 26.14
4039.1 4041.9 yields 26.59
